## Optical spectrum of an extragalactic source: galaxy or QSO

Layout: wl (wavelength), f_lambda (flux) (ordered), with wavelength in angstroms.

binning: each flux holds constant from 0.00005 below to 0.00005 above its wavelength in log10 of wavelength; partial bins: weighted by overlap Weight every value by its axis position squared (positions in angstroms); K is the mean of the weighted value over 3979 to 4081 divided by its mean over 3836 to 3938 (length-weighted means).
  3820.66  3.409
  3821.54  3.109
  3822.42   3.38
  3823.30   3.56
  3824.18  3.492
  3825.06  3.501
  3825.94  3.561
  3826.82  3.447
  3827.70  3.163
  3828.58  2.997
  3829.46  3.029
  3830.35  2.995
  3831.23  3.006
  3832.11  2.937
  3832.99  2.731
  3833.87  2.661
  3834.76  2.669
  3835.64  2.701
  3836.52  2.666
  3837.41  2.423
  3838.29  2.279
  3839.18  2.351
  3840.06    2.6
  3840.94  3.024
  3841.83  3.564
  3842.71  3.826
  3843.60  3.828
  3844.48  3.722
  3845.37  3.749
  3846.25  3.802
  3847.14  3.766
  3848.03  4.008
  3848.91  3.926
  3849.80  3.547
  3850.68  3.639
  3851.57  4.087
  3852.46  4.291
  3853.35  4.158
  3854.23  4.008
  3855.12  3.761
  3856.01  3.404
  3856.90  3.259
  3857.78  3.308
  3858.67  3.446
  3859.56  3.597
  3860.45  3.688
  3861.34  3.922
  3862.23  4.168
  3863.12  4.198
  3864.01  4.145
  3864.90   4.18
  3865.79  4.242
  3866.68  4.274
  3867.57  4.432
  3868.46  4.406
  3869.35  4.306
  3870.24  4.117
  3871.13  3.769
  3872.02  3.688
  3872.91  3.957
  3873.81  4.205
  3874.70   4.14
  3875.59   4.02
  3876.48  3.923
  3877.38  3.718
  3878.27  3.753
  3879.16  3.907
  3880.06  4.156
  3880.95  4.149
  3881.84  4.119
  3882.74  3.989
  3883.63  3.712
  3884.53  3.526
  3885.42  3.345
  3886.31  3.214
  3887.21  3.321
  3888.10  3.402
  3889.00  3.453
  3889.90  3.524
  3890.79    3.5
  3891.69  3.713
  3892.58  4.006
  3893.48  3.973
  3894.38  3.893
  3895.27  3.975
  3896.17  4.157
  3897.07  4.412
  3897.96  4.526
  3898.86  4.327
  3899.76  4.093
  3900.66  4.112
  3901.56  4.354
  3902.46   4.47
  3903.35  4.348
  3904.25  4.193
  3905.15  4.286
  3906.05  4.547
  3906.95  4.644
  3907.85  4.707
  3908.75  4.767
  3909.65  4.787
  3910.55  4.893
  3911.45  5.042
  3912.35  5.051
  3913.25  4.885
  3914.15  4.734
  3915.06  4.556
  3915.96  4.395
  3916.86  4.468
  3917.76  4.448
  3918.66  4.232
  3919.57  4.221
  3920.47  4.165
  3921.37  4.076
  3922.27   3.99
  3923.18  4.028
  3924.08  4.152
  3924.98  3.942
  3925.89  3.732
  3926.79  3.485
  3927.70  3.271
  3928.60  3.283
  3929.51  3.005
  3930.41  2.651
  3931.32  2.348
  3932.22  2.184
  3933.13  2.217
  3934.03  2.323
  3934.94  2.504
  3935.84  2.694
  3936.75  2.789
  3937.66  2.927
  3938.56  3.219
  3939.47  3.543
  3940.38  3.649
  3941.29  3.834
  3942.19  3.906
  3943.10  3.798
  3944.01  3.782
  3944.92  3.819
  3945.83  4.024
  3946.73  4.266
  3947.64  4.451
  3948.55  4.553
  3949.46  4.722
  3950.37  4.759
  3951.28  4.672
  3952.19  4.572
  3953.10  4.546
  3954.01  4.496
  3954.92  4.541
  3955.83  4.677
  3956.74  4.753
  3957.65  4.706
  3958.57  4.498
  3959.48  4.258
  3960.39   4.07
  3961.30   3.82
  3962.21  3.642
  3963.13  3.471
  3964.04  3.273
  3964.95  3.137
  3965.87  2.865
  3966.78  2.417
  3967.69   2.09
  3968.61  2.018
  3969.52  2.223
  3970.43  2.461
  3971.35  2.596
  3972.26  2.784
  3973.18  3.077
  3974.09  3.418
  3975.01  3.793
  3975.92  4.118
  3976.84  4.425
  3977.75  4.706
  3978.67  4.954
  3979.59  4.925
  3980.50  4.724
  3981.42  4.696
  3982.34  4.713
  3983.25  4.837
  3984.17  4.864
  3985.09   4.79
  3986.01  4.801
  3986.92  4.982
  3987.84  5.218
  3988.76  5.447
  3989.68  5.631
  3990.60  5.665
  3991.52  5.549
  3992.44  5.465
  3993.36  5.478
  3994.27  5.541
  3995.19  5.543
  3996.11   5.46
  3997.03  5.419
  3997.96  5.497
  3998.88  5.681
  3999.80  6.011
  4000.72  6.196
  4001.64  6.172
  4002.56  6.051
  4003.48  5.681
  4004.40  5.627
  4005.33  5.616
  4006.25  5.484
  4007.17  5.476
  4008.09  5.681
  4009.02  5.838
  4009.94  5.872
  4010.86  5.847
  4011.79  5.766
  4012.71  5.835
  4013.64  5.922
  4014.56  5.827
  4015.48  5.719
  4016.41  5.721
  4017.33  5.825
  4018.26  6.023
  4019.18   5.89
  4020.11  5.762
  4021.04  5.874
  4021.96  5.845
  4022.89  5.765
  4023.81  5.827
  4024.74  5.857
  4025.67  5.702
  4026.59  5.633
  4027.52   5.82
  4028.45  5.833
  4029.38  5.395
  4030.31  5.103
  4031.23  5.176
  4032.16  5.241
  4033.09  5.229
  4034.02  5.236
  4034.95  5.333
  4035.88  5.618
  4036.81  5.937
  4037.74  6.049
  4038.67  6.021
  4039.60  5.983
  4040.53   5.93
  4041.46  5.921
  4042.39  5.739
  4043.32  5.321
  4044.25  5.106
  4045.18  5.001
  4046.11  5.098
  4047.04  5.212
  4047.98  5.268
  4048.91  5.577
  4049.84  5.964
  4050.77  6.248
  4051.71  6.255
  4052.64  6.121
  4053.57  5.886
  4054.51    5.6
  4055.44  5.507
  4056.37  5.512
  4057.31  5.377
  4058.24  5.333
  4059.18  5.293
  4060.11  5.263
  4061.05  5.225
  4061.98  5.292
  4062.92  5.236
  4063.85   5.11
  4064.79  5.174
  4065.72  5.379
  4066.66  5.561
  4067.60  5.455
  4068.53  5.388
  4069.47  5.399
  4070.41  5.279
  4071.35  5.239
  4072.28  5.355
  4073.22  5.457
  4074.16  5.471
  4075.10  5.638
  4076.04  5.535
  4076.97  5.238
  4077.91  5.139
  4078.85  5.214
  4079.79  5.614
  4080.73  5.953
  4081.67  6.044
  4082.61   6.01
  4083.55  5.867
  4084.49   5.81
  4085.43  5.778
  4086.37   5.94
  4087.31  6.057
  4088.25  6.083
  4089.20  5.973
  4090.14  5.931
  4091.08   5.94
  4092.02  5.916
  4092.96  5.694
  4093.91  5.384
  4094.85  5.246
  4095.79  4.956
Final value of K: 1.55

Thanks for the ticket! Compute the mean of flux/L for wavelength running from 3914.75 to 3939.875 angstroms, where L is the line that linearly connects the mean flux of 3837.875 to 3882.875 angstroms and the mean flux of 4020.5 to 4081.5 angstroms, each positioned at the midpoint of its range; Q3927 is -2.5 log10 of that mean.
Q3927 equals 0.26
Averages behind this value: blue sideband 3.81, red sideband 5.53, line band 3.45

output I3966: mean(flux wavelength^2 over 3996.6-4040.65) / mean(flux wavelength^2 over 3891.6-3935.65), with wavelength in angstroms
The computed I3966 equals 1.5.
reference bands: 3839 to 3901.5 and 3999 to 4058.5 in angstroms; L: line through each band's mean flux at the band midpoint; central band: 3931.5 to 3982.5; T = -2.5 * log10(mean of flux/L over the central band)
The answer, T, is 0.30 mag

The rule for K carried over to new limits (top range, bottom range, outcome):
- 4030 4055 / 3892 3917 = 1.35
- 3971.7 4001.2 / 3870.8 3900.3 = 1.35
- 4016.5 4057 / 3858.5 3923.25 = 1.47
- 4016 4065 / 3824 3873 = 1.74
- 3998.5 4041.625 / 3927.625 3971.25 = 1.68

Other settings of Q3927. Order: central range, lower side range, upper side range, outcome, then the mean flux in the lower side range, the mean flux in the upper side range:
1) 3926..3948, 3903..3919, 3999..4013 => 0.46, 4.61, 5.81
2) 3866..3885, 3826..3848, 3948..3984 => -0.20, 3.11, 3.93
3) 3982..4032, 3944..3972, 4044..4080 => -0.22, 3.8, 5.44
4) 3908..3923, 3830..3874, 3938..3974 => -0.23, 3.59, 3.74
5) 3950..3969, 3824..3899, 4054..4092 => 0.17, 3.65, 5.55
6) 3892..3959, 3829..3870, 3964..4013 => 0.04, 3.54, 4.76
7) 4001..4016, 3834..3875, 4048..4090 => -0.15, 3.67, 5.59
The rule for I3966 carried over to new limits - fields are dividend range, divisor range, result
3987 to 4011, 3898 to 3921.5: 1.31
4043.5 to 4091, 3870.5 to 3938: 1.55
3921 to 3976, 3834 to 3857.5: 1.10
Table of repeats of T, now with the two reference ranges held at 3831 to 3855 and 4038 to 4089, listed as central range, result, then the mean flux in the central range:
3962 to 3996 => 0.13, 4.19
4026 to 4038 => -0.05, 5.5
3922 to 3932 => 0.22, 3.4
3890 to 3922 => -0.10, 4.36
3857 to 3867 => -0.11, 3.9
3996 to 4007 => -0.16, 5.74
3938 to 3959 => 0.04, 4.24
